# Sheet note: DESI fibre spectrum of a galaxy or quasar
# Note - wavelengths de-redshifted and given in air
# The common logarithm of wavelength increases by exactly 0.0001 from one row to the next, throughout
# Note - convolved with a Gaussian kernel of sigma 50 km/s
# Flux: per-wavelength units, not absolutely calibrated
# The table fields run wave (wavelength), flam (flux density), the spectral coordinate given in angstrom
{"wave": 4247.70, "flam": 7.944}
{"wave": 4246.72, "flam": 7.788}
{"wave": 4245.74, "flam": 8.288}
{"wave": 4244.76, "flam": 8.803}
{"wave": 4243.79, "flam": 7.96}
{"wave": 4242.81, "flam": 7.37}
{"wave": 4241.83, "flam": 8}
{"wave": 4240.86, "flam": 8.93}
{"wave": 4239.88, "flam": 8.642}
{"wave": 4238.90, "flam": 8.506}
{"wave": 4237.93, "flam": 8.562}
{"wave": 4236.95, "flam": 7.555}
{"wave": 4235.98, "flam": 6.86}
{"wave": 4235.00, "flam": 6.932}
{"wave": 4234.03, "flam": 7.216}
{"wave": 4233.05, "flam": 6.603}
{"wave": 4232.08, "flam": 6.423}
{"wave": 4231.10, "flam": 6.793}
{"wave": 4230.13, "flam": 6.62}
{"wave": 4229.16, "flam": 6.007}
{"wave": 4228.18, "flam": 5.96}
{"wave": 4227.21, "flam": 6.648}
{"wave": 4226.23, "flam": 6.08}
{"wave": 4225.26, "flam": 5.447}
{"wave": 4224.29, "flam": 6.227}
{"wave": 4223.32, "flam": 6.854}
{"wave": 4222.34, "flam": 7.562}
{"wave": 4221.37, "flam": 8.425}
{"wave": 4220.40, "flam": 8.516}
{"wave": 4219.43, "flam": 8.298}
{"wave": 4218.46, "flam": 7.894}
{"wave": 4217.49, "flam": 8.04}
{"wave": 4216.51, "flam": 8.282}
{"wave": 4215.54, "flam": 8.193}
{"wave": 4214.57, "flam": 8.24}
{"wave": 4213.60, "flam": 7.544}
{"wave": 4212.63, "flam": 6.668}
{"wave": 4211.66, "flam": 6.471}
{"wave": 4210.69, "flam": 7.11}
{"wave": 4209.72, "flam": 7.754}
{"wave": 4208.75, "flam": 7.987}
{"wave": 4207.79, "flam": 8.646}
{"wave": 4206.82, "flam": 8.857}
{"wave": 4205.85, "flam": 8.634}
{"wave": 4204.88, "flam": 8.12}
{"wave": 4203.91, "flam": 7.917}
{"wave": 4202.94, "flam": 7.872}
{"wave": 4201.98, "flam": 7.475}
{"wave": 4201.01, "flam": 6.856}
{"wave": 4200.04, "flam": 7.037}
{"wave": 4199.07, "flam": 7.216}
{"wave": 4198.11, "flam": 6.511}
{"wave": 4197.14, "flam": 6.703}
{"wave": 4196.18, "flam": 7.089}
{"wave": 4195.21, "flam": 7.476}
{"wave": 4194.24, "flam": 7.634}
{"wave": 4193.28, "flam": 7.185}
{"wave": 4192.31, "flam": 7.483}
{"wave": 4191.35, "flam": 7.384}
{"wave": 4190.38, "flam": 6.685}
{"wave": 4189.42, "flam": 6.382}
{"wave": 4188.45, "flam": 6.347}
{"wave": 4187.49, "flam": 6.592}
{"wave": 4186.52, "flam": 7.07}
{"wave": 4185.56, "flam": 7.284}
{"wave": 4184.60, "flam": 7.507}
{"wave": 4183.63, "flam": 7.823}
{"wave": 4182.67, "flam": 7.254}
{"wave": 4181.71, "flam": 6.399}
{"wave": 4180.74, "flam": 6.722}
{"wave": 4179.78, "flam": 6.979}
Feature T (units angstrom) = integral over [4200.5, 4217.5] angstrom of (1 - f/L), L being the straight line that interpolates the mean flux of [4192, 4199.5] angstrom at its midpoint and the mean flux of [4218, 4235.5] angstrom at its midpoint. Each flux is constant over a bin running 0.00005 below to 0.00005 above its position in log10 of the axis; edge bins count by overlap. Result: -1.8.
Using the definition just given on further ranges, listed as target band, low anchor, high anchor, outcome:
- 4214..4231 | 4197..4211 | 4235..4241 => 1.34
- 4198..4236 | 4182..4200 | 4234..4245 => 1.04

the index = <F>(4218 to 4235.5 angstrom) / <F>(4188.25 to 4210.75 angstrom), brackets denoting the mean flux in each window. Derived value 0.93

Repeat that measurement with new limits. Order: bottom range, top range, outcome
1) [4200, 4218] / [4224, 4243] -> 0.91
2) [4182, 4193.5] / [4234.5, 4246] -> 1.14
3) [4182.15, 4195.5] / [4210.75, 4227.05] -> 1.04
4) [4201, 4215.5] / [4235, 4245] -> 1.03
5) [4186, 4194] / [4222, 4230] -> 0.92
